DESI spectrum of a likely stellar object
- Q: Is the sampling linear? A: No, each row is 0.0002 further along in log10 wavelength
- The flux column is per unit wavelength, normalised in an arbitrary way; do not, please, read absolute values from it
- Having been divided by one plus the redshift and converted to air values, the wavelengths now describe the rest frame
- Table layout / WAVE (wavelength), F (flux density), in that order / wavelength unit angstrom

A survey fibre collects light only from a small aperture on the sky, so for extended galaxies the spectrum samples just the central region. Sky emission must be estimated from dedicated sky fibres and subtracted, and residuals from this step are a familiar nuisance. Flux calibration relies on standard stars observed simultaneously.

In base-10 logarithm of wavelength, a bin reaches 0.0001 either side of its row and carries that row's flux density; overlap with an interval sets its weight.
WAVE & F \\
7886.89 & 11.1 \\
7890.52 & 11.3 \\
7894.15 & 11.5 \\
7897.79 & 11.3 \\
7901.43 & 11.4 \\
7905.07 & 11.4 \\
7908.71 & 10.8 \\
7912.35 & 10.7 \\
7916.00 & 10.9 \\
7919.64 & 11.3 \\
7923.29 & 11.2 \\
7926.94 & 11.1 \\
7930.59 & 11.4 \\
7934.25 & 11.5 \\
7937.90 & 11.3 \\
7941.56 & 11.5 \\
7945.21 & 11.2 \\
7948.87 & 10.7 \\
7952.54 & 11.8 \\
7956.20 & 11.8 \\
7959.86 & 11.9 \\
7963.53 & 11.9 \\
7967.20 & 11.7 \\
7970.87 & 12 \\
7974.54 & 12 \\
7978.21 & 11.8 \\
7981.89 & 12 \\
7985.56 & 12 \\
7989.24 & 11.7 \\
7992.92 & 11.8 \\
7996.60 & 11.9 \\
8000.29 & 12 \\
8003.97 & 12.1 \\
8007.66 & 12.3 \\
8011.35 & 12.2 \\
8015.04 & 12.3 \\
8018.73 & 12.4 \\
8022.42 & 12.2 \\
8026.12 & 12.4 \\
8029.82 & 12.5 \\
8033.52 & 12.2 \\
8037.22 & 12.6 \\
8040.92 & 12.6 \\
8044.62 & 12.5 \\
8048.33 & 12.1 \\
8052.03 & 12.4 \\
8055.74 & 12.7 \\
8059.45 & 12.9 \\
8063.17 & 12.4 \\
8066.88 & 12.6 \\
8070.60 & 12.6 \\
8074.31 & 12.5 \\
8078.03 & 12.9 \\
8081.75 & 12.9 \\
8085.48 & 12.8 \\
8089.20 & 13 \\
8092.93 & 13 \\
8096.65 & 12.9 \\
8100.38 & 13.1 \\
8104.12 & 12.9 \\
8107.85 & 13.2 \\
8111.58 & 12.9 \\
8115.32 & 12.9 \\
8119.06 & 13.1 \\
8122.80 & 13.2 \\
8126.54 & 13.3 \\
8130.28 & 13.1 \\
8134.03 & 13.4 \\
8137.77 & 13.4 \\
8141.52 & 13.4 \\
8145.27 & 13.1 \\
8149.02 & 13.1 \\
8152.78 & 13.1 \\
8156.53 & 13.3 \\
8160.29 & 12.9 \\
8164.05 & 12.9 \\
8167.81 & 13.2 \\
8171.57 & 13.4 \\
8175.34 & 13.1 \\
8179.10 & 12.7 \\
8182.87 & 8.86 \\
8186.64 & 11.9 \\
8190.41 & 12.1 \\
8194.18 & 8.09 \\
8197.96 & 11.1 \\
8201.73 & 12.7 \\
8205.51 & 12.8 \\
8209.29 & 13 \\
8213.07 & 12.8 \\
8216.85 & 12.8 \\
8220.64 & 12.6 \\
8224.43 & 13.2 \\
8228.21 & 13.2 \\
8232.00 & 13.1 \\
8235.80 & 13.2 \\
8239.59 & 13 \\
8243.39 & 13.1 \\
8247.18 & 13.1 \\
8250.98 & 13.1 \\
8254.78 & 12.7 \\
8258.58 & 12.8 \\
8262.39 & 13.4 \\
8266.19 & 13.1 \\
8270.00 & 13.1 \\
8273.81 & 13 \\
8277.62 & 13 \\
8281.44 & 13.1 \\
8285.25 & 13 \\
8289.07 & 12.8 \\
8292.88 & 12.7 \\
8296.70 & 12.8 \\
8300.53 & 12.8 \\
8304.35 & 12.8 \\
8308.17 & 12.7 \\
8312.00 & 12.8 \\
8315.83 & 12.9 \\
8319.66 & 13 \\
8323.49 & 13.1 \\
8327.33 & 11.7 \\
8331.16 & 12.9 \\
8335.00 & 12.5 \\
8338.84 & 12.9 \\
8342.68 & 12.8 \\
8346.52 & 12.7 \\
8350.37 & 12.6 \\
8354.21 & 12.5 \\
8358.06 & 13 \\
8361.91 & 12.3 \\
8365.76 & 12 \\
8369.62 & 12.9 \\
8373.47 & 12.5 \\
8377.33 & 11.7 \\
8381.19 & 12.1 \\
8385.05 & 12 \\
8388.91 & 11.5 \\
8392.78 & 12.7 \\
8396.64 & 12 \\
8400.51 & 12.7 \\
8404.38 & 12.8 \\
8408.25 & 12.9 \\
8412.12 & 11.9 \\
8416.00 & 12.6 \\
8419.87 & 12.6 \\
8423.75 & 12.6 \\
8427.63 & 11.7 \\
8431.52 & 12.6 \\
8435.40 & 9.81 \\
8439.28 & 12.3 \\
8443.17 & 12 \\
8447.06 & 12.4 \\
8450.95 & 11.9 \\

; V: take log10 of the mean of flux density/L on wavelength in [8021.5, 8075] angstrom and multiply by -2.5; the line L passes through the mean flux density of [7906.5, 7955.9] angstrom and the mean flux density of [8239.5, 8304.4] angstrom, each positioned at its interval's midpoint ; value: -0.06 mag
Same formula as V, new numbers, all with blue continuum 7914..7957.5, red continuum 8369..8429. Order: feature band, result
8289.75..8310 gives -0.06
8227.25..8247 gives -0.10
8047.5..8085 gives -0.09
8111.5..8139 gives -0.13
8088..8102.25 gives -0.12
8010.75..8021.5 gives -0.08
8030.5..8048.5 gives -0.08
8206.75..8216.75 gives -0.09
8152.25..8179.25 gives -0.11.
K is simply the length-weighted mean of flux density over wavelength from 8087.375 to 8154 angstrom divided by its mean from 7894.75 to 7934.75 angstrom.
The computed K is 1.17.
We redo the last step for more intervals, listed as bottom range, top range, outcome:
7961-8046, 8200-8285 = 1.07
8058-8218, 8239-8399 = 1.00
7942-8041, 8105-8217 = 1.05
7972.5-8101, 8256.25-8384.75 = 1.03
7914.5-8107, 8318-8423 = 1.03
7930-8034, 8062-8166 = 1.09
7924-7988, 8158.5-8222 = 1.05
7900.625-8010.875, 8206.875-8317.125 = 1.12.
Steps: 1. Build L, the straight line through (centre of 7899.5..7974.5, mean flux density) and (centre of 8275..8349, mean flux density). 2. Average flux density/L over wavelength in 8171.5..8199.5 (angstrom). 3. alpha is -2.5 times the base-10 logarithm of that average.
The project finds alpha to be 0.095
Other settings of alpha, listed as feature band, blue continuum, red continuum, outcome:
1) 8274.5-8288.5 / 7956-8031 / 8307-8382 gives -0.04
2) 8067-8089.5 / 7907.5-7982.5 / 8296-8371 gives -0.08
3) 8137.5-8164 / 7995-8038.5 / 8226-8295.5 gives -0.04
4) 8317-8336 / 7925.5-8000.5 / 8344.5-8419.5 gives -0.03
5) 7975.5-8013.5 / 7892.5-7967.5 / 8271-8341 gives -0.04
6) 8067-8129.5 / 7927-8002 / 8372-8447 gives -0.10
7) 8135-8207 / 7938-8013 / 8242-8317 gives 0.01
